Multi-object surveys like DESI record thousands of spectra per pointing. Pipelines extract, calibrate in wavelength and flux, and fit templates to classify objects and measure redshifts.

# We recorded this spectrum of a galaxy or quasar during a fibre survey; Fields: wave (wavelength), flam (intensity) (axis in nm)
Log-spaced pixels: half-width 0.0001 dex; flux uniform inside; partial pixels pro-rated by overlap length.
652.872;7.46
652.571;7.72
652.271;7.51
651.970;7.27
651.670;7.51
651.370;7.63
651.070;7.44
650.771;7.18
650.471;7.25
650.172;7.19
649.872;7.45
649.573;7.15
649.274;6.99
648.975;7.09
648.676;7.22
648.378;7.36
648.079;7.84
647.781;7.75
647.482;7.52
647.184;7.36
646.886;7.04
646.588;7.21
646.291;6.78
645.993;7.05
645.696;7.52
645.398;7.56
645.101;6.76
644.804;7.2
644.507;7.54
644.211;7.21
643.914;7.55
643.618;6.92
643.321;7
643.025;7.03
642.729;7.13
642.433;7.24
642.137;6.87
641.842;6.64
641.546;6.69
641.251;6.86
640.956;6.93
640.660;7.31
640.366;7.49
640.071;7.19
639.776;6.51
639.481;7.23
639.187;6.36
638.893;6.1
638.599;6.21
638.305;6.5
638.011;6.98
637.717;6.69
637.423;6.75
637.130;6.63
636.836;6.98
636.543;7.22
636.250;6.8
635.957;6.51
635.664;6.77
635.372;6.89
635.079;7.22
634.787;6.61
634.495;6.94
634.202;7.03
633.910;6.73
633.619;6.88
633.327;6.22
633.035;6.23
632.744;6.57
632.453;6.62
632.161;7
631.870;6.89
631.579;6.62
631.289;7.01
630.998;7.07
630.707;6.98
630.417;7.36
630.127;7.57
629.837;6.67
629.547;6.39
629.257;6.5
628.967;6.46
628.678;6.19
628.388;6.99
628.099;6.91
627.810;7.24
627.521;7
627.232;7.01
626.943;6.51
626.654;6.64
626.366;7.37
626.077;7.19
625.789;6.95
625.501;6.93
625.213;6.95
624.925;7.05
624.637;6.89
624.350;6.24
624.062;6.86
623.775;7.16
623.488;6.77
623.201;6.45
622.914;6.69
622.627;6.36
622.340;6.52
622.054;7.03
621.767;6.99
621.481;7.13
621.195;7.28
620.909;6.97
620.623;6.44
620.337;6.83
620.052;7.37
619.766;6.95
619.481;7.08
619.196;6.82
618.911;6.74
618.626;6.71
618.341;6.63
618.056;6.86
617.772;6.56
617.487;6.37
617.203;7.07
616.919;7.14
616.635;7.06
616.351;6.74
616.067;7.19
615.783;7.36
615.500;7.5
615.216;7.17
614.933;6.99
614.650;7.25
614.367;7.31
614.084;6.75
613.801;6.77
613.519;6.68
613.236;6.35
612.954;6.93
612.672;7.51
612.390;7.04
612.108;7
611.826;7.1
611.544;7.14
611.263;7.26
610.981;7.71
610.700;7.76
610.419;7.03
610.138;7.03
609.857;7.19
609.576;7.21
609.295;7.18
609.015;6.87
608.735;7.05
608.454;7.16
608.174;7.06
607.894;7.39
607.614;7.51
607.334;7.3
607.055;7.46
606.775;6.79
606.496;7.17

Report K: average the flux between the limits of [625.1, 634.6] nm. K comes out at 6.84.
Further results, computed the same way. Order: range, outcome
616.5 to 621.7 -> 6.89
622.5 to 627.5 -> 6.83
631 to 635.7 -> 6.77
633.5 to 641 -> 6.82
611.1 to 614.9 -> 7.01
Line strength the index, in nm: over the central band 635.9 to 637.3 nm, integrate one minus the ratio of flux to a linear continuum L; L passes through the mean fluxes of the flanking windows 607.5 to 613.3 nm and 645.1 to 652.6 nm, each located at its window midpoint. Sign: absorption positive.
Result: 0.08 nm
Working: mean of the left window 7.18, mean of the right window 7.33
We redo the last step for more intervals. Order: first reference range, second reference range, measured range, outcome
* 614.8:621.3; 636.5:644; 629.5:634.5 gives 0.055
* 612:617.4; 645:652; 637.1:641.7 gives 0.286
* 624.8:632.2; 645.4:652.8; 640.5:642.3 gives 0.071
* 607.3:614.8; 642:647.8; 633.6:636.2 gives 0.123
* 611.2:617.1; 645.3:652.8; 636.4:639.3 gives 0.243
